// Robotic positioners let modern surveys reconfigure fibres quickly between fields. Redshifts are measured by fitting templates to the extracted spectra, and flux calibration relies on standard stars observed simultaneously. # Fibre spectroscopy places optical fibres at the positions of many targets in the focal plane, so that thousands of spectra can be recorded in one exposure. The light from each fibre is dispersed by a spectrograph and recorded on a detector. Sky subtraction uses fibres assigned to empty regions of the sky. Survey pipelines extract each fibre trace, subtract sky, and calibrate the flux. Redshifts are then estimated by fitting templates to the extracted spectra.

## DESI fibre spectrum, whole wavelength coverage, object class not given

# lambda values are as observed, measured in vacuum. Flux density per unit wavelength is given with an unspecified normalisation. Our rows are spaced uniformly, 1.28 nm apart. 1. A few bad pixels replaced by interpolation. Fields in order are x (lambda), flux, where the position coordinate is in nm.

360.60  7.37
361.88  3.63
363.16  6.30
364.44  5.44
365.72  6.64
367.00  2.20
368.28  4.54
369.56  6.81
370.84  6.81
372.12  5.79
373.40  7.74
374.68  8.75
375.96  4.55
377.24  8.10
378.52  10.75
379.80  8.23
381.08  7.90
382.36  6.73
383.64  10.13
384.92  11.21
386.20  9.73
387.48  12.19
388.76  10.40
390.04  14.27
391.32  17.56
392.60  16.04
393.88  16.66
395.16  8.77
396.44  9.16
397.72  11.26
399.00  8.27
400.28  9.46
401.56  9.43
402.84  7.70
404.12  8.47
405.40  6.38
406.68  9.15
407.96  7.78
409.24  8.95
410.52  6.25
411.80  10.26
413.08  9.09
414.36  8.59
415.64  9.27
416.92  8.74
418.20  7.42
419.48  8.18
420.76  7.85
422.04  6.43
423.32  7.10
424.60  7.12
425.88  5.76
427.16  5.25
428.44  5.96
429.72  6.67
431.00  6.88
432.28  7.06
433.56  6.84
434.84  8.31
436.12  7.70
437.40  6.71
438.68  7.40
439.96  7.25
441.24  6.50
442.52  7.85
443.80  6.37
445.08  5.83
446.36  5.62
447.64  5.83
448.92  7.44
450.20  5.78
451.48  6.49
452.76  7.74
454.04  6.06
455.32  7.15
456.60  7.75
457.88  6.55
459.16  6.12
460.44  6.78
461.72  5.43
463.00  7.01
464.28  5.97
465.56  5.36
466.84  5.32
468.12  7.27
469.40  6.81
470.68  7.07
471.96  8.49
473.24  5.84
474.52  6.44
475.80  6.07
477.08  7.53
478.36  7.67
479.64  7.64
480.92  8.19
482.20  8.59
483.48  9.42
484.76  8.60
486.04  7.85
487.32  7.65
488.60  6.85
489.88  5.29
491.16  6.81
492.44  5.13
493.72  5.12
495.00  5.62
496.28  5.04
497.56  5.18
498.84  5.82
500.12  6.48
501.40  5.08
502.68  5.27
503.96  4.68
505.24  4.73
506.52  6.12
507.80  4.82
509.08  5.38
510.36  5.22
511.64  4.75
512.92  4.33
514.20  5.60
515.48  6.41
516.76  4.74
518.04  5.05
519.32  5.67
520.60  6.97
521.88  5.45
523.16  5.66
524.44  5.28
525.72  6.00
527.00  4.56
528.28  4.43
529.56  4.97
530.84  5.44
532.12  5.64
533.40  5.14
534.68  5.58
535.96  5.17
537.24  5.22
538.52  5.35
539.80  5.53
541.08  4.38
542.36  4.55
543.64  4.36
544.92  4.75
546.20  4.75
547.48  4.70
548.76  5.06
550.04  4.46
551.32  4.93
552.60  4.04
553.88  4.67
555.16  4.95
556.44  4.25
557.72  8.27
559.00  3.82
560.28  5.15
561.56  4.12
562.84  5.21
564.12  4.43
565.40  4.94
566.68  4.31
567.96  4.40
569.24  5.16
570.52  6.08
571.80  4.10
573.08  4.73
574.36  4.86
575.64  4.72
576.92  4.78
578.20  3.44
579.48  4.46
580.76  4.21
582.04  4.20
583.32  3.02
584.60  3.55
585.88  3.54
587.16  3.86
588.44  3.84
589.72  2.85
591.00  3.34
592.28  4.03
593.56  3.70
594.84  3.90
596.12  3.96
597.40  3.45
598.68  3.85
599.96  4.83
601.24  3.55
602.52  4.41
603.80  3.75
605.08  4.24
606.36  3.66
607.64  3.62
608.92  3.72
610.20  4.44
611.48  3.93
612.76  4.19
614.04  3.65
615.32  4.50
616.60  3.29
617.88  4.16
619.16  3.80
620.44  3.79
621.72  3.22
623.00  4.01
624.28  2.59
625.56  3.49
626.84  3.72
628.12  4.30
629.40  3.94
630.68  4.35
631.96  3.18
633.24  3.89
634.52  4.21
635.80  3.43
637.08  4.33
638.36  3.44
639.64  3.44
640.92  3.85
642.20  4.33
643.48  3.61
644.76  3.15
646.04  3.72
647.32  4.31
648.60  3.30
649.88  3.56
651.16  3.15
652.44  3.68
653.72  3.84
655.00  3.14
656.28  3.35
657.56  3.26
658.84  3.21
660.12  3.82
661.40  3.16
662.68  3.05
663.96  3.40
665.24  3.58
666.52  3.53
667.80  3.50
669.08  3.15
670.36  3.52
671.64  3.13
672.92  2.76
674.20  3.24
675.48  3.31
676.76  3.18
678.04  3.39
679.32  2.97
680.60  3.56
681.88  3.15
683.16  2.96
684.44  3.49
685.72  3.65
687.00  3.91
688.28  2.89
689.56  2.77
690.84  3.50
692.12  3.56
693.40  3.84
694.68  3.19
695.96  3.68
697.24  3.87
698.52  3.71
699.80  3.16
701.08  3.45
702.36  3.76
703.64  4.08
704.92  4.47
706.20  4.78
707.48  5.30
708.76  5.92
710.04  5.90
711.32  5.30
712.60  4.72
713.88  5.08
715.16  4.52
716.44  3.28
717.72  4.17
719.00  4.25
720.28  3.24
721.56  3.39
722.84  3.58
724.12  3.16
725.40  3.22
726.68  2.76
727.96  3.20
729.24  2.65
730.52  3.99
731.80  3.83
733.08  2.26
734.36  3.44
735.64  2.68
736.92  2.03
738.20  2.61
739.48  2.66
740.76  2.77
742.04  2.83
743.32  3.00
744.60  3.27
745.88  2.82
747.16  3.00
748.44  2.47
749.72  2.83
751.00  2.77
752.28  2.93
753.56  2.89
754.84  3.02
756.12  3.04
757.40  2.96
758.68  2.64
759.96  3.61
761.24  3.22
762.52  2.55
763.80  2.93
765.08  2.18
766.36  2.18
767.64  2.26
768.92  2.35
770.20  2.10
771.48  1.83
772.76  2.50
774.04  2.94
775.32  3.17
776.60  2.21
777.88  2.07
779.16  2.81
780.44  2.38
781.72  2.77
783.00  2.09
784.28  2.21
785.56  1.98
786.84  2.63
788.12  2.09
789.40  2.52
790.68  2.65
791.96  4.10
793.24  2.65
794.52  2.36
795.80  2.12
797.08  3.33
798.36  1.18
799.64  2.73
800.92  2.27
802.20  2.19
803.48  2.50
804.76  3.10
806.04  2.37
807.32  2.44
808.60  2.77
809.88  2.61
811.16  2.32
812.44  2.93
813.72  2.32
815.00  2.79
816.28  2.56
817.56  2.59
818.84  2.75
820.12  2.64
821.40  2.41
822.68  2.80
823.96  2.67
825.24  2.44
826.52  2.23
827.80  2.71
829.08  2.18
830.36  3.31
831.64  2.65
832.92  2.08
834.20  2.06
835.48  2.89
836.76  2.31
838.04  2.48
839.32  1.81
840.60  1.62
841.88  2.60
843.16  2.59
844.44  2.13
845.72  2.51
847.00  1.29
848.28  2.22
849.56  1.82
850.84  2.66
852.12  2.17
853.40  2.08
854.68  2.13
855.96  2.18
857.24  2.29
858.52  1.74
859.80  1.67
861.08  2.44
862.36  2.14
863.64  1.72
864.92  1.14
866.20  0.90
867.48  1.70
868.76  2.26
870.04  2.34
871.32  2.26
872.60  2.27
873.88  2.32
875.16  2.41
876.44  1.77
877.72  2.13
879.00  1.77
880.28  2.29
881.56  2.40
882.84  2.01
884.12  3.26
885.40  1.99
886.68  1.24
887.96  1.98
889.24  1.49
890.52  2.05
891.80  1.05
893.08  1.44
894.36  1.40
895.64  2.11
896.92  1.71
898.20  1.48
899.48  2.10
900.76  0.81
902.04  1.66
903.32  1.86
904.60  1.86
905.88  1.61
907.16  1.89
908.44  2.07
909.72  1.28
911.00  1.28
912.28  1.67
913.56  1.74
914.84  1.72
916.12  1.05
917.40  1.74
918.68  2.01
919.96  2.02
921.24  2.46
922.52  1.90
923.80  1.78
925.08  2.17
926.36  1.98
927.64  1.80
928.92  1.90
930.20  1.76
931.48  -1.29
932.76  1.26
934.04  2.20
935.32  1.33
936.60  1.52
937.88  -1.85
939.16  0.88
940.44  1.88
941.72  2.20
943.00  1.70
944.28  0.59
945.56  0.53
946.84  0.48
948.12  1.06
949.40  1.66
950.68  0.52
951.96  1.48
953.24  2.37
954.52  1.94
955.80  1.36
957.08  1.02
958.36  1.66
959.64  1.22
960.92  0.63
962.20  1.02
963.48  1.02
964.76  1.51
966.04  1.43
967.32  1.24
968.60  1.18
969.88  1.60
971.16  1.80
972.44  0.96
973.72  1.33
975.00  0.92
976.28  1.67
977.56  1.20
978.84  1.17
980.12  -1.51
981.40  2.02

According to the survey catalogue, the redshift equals 1.54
